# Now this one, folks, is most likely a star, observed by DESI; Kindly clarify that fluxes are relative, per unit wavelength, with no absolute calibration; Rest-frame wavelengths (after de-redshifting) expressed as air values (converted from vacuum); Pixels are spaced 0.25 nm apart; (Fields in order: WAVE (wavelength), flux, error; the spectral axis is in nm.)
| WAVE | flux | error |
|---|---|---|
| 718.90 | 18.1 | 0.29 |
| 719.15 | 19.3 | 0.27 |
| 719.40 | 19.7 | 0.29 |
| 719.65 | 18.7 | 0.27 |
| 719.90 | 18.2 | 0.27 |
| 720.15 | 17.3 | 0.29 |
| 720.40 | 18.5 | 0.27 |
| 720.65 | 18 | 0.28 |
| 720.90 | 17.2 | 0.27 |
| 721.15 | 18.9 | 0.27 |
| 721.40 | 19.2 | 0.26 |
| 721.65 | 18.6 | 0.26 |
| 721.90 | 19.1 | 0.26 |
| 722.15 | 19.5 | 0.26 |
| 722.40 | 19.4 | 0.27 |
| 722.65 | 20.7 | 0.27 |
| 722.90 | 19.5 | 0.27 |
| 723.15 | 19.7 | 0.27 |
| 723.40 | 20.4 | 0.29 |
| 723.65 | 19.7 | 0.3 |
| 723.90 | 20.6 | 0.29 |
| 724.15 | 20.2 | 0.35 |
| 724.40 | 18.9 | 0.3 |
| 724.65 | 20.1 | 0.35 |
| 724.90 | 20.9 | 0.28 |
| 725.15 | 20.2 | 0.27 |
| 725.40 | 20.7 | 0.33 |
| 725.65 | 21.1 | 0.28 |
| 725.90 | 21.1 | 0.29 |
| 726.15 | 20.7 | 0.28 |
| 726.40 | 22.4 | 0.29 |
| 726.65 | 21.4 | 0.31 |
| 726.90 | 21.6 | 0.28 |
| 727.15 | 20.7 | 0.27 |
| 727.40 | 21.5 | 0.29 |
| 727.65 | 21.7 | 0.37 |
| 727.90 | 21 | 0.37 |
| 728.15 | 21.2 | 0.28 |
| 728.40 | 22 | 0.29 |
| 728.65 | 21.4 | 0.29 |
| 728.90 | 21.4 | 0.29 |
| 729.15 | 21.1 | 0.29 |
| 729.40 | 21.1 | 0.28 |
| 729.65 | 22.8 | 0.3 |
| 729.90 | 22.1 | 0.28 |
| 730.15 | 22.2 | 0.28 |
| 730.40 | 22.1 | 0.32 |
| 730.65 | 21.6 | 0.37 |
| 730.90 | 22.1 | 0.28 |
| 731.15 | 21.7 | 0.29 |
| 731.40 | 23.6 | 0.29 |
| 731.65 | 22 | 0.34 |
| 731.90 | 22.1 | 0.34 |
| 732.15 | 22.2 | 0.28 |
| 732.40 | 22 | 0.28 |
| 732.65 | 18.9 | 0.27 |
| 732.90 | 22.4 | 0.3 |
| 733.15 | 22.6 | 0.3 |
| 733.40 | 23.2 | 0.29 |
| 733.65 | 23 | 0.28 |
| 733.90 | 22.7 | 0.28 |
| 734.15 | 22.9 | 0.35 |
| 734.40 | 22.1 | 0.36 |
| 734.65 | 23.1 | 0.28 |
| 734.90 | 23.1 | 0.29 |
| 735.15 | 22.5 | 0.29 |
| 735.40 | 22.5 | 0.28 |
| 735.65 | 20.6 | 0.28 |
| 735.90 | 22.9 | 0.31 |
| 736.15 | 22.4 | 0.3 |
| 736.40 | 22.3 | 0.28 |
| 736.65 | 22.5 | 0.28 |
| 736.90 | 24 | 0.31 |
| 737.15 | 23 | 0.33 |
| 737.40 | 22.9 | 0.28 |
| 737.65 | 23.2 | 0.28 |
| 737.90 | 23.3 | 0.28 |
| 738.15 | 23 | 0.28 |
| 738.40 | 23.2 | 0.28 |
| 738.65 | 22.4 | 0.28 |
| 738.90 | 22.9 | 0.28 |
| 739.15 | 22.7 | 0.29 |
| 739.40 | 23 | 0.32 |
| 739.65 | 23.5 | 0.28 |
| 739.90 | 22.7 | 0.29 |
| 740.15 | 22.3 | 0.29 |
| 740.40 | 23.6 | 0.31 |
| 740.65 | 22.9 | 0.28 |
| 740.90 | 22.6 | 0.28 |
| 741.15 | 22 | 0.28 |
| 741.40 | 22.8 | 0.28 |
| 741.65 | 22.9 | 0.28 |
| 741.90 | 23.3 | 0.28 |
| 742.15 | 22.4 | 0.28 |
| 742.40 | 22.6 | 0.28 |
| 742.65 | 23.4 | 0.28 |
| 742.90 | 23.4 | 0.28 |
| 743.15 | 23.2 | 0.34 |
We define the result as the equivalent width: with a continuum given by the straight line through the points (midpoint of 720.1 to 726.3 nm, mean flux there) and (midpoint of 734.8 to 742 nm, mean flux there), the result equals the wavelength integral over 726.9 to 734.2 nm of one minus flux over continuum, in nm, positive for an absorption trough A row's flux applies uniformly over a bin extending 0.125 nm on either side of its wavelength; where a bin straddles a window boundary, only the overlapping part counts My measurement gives -0.25 nm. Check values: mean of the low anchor 19.6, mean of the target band 21.9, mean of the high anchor 22.8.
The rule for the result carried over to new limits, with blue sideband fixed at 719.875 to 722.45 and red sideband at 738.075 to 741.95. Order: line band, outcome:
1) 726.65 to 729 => -0.16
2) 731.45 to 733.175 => -0.06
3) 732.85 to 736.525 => -0.16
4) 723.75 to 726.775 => -0.19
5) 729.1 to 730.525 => -0.10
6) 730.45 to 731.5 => -0.07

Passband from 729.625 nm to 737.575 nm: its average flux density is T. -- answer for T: 22.4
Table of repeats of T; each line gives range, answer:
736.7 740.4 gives 23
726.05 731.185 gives 21.6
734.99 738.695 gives 22.7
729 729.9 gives 21.7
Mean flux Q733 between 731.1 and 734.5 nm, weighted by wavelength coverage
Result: 22.3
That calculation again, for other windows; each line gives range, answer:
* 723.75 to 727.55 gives 20.8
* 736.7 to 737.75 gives 23.2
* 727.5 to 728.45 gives 21.4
